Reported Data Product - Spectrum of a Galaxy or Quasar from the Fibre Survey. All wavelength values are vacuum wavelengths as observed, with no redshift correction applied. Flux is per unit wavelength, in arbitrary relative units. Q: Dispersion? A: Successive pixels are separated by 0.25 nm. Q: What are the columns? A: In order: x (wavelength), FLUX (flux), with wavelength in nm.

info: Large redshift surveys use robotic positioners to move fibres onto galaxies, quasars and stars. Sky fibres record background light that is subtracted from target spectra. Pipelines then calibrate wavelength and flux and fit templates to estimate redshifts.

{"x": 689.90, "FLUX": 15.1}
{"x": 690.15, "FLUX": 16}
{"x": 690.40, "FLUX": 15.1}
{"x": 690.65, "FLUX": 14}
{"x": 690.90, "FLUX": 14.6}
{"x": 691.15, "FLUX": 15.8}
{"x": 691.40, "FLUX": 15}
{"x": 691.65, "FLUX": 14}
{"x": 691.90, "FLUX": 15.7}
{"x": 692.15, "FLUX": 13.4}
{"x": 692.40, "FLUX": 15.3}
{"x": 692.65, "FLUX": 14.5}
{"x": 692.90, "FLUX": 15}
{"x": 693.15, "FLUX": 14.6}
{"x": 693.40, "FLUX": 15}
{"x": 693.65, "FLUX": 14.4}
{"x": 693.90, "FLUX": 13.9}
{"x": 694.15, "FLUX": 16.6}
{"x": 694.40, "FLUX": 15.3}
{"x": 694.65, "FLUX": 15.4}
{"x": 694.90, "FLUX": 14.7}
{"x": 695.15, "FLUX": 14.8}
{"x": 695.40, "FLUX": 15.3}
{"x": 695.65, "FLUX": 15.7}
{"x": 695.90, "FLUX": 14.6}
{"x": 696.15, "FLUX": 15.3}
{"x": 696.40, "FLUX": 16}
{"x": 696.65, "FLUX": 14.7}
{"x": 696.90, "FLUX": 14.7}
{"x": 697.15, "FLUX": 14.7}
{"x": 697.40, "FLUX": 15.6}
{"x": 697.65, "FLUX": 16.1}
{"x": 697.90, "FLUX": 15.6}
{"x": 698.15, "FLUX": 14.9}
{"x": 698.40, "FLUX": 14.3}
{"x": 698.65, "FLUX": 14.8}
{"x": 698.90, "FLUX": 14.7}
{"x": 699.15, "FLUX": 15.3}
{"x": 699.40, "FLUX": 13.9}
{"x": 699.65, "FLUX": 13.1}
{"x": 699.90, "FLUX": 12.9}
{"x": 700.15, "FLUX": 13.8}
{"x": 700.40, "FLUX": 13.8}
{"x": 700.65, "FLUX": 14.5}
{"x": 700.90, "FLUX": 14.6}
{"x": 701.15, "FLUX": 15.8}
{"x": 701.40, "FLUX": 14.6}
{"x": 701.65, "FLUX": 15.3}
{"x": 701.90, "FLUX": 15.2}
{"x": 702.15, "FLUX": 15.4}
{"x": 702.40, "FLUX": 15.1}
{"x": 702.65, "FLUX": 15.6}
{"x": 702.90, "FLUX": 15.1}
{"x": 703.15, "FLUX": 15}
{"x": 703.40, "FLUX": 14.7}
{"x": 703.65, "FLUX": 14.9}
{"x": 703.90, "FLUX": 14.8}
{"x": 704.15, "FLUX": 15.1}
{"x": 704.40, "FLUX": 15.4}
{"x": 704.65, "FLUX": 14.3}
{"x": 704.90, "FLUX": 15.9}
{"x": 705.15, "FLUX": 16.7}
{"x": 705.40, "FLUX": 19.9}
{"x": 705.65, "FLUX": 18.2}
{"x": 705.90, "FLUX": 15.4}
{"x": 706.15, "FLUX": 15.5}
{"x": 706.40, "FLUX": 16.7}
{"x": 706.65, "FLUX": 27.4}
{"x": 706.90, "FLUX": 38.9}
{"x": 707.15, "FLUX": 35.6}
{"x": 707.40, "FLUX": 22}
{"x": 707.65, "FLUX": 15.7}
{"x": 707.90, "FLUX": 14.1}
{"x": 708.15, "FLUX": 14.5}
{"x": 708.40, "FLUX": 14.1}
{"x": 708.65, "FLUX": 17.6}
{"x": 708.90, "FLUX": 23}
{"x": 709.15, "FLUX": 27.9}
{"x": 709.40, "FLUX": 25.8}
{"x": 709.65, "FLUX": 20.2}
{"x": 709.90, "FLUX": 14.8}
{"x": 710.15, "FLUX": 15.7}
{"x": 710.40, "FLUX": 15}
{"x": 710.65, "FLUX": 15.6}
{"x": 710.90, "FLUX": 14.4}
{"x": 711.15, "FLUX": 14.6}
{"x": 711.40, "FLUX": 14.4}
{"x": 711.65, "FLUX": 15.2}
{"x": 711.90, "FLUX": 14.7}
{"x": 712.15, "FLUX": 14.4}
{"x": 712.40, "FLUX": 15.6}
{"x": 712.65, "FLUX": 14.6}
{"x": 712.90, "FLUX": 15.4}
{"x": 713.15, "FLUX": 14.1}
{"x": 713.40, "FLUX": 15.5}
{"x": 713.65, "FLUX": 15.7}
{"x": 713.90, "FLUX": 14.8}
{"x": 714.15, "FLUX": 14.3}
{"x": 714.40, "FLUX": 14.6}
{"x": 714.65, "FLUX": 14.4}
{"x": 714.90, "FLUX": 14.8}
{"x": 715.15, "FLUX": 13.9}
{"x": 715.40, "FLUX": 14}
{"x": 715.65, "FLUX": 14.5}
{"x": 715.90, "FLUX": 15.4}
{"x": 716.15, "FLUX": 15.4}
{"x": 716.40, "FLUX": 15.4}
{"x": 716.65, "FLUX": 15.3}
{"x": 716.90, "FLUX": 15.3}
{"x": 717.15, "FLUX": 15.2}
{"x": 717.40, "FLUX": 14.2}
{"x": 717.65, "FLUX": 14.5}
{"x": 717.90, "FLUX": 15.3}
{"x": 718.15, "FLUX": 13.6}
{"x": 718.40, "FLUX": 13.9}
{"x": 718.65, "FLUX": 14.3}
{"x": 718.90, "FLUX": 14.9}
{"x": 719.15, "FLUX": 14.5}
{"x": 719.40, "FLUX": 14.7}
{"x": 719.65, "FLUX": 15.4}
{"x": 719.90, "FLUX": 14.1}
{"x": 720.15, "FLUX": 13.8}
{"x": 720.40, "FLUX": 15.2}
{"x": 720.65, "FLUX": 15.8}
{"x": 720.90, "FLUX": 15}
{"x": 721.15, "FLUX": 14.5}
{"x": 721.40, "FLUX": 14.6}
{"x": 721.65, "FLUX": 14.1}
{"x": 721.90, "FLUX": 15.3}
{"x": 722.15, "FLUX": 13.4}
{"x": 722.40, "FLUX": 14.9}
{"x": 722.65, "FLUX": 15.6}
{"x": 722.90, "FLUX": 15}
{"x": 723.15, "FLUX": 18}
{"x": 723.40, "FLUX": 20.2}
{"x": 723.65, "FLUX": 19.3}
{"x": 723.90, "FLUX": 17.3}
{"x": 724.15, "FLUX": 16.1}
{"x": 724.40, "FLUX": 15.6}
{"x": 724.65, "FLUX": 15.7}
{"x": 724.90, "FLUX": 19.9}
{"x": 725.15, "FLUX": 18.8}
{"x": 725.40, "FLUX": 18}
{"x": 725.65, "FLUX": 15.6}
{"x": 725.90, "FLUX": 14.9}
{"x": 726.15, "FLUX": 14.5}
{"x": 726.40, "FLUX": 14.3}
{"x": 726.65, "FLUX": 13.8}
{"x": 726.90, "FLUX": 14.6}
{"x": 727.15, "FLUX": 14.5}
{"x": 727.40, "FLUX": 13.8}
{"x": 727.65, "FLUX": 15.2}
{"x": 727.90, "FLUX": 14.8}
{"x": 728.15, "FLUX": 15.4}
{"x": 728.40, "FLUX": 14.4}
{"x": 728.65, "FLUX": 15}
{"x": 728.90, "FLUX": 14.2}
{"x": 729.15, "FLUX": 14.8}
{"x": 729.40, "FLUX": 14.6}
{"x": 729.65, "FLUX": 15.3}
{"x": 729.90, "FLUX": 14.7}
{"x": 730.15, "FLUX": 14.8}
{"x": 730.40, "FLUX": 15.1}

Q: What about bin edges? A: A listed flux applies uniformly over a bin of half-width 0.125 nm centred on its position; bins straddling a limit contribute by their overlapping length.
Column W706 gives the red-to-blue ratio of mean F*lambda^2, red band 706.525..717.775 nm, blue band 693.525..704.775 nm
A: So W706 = 1.19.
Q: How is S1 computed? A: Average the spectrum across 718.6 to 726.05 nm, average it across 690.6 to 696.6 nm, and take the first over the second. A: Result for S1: 1.1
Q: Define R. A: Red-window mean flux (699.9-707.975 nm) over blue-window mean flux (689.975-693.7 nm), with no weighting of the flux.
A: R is 1.2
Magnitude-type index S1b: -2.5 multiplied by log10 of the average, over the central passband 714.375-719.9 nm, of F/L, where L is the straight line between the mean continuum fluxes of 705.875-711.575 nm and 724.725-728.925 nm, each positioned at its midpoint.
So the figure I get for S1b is 0.198 mag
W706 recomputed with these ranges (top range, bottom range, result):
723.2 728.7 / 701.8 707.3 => 0.93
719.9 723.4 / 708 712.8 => 0.93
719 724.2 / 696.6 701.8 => 1.13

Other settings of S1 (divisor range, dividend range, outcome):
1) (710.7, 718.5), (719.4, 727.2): 1.07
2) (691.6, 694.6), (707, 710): 1.39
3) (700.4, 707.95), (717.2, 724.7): 0.87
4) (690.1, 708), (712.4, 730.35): 0.95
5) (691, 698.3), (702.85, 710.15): 1.26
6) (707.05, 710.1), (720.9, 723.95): 0.79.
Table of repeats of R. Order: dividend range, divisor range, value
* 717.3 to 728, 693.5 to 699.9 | 1.03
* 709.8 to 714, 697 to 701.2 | 1.03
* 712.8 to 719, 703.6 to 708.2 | 0.77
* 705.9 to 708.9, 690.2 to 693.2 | 1.42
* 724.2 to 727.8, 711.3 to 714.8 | 1.06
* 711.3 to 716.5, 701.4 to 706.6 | 0.93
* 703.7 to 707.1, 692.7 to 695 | 1.27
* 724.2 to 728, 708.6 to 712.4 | 0.89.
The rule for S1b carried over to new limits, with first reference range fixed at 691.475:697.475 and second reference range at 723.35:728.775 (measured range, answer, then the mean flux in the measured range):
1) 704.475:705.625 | -0.10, 16.8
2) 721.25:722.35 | 0.10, 14.4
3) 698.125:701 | 0.07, 14.2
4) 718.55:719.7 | 0.07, 14.7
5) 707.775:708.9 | -0.04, 16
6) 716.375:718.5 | 0.07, 14.7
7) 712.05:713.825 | 0.03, 15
